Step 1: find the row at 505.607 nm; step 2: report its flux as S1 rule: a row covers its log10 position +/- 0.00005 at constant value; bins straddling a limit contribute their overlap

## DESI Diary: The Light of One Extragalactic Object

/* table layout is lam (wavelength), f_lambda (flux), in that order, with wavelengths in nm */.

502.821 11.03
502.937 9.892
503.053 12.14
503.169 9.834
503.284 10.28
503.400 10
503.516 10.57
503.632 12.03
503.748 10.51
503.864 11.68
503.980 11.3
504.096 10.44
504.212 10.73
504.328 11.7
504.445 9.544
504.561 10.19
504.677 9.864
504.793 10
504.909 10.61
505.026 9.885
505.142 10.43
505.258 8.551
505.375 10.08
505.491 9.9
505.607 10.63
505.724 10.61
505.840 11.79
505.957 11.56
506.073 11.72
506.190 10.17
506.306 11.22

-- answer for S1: 10.63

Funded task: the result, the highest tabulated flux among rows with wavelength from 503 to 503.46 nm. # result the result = 12.14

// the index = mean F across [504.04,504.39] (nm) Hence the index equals 10.9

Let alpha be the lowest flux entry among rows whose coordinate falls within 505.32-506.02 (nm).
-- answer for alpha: 9.9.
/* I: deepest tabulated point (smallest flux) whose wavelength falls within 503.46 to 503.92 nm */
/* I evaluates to 10.51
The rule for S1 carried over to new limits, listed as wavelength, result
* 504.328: 11.7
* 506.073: 11.72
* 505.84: 11.79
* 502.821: 11.03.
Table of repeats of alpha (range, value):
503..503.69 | 9.834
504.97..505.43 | 8.551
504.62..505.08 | 9.864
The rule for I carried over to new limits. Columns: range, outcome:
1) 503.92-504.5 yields 9.544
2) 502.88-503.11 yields 9.892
